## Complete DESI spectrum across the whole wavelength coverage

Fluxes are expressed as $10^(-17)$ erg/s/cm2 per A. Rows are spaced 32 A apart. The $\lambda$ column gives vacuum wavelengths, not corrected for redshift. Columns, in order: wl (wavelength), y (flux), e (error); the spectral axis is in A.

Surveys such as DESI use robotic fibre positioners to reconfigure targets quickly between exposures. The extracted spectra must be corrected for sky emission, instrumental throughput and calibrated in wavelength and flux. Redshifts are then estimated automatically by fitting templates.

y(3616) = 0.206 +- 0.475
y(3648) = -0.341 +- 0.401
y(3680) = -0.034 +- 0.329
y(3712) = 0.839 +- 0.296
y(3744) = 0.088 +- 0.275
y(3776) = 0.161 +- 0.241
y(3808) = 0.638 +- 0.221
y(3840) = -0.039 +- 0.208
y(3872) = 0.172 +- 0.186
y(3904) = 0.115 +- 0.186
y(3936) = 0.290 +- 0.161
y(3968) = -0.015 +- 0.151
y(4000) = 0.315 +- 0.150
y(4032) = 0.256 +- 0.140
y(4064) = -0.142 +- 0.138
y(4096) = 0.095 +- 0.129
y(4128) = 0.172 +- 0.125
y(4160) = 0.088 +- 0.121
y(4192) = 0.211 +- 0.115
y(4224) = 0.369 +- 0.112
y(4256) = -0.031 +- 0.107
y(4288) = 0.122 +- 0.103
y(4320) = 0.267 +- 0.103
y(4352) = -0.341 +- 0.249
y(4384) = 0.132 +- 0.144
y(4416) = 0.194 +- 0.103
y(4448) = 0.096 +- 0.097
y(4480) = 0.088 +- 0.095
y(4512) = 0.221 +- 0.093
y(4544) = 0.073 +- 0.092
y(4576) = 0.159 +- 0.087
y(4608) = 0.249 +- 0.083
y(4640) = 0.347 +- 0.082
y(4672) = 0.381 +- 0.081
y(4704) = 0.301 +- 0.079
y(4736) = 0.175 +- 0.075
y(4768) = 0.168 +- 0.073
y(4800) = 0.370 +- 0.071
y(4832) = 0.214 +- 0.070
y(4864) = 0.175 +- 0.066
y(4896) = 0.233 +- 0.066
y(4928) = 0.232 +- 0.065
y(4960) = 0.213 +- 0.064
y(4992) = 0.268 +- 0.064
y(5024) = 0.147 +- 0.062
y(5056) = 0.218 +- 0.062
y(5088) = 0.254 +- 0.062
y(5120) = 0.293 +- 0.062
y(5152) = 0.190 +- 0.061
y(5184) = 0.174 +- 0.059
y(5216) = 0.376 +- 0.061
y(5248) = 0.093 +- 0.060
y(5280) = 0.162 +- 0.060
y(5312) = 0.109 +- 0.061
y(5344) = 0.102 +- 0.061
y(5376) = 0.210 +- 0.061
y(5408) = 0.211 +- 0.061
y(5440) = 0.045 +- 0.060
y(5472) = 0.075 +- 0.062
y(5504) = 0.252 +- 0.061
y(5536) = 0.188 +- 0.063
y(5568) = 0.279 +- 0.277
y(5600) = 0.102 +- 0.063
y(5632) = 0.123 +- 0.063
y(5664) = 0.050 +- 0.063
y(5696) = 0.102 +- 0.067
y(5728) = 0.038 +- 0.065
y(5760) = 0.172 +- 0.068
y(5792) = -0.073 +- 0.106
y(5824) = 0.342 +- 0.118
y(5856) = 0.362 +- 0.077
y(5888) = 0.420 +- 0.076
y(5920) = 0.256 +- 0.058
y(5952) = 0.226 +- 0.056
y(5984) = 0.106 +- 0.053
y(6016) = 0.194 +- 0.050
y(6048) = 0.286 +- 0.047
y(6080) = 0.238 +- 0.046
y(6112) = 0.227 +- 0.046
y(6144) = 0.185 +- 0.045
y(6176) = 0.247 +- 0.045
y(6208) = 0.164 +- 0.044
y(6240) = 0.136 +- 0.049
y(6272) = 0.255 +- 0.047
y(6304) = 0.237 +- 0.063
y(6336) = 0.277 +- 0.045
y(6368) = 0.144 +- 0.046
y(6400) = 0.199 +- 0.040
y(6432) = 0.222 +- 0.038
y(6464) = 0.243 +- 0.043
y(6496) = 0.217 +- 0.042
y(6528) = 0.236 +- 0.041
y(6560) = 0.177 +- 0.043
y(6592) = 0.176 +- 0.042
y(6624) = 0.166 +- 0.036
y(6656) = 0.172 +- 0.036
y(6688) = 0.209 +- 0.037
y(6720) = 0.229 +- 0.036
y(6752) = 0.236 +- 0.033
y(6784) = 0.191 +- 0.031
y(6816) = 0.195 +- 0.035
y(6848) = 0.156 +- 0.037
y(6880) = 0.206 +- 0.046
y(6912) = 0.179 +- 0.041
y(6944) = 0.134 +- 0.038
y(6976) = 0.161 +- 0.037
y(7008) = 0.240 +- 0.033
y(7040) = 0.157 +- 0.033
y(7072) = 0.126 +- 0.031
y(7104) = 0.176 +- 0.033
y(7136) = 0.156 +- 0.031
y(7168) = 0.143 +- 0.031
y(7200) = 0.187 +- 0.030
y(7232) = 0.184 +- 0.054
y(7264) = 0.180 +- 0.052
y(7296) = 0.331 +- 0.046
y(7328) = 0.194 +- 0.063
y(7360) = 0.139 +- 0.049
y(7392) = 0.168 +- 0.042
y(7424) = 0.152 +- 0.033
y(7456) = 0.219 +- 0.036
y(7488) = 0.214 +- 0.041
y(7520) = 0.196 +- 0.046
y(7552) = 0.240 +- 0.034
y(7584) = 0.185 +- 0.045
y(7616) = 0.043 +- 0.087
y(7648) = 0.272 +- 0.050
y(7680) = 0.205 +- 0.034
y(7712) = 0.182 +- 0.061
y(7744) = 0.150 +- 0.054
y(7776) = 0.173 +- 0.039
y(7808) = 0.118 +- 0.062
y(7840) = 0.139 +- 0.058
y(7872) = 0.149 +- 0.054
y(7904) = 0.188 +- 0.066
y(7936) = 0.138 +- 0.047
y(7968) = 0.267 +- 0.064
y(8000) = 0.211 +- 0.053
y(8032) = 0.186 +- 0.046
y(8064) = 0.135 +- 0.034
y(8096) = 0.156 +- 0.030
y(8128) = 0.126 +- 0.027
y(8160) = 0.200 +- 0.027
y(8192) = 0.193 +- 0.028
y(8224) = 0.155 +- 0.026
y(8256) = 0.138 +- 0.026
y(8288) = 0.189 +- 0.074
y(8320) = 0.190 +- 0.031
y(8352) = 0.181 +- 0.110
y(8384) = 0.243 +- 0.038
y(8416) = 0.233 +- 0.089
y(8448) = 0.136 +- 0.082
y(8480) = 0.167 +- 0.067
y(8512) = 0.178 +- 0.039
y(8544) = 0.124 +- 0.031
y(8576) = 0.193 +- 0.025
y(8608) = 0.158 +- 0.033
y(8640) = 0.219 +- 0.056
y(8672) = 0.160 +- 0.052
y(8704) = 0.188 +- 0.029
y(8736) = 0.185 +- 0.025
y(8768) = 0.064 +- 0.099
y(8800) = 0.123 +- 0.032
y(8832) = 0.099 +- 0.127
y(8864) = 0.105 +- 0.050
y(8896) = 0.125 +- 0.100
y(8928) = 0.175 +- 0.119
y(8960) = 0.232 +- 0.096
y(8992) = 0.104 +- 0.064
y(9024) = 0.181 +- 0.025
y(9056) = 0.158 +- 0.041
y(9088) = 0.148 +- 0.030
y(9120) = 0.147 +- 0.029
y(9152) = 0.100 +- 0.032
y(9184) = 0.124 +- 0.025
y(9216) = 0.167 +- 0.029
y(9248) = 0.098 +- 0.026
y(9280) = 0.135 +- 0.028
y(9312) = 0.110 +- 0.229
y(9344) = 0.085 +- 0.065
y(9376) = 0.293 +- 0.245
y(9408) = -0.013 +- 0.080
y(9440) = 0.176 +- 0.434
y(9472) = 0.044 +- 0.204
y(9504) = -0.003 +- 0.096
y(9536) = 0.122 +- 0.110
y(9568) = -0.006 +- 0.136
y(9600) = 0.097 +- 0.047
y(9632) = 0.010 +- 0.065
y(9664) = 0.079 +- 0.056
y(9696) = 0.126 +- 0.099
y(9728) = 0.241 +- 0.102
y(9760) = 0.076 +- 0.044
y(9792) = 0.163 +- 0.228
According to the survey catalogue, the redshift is 0.11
